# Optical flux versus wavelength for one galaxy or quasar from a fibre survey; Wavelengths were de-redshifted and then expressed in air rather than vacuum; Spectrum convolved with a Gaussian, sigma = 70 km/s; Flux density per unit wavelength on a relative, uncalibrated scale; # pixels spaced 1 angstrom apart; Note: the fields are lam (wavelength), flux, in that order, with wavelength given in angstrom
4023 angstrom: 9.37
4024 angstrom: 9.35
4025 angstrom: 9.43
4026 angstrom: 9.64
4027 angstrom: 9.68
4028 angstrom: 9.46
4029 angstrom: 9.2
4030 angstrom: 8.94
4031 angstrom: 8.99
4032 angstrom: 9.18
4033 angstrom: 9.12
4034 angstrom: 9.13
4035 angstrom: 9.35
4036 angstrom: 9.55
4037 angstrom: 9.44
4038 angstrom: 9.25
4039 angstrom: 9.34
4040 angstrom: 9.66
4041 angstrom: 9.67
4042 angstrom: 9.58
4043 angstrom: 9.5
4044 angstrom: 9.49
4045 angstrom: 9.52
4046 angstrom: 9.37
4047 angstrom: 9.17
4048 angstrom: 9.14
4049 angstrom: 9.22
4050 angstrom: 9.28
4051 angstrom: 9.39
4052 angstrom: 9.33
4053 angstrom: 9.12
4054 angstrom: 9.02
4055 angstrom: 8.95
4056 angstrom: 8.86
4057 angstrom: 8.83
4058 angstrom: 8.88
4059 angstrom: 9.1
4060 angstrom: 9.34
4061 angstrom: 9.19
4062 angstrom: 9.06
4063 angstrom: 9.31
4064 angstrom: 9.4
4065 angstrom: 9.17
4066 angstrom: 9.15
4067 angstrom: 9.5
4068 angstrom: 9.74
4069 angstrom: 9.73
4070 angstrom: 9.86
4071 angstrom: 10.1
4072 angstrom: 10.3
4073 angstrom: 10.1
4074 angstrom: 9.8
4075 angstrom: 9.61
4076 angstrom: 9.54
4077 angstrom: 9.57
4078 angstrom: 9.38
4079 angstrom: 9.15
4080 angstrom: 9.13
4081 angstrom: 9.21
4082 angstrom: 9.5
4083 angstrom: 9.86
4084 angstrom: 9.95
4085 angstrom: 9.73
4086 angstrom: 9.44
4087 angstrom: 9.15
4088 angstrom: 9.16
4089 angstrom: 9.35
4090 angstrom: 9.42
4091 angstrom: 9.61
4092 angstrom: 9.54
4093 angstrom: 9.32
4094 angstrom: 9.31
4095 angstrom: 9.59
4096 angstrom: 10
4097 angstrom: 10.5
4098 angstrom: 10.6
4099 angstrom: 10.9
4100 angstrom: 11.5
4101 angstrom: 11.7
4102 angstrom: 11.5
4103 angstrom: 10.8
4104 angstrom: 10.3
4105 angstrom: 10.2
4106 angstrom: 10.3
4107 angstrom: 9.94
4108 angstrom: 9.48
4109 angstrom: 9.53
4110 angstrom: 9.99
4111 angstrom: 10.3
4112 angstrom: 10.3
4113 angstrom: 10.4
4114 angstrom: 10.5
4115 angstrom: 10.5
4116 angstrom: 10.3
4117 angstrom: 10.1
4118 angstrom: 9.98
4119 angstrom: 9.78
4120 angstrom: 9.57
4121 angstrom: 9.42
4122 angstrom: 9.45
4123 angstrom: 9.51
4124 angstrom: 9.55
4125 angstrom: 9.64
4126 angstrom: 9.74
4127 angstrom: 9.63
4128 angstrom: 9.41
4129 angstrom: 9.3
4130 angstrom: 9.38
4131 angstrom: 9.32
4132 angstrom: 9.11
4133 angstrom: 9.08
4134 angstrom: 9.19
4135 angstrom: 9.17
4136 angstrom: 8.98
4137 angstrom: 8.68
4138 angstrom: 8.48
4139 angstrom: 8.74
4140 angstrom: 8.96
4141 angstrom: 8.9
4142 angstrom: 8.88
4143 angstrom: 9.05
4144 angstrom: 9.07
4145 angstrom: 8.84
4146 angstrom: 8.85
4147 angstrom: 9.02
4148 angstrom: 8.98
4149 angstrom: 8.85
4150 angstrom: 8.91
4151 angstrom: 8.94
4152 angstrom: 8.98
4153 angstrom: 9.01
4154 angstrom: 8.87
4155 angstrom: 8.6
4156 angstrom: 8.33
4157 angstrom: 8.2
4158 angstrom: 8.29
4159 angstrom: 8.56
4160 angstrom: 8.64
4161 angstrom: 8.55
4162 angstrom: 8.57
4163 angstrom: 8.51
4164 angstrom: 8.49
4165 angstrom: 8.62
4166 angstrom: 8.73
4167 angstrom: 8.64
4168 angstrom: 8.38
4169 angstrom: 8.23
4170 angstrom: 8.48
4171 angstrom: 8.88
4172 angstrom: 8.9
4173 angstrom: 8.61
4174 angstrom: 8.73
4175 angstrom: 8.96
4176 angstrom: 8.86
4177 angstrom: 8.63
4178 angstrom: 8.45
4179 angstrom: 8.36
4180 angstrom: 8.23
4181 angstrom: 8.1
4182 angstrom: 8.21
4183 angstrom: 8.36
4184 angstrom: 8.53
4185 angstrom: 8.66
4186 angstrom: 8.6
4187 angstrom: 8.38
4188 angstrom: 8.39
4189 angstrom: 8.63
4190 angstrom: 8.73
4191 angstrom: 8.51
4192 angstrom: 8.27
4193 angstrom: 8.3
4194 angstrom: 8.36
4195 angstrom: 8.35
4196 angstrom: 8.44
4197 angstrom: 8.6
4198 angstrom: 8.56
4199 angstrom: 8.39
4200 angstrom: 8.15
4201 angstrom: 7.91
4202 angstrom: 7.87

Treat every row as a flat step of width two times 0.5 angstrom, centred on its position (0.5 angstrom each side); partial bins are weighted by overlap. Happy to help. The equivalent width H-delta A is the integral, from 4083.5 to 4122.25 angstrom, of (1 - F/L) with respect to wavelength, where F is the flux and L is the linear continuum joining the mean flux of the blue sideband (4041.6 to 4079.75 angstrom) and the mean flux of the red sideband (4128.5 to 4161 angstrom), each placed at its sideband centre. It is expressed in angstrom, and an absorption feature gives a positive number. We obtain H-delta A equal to -3.9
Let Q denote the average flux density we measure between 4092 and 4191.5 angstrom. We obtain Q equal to 9.22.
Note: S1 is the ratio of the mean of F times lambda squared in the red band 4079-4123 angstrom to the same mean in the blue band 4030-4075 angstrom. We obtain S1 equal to 1.1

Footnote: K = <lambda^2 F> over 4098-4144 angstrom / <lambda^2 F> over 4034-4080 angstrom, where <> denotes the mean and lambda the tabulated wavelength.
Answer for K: 1.1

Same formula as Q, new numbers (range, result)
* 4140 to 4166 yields 8.74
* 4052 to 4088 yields 9.42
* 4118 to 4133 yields 9.49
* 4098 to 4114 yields 10.5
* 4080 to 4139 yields 9.78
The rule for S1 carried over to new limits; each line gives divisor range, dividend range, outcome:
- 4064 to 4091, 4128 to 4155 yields 0.97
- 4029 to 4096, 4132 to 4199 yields 0.97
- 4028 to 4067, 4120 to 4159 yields 1.02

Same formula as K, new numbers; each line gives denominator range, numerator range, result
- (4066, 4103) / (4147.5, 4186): 0.91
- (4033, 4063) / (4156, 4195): 0.98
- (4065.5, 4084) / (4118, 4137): 1.00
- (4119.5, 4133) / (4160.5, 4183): 0.92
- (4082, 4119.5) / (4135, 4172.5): 0.89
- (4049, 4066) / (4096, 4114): 1.17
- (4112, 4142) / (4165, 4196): 0.92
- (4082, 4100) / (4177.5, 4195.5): 0.90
